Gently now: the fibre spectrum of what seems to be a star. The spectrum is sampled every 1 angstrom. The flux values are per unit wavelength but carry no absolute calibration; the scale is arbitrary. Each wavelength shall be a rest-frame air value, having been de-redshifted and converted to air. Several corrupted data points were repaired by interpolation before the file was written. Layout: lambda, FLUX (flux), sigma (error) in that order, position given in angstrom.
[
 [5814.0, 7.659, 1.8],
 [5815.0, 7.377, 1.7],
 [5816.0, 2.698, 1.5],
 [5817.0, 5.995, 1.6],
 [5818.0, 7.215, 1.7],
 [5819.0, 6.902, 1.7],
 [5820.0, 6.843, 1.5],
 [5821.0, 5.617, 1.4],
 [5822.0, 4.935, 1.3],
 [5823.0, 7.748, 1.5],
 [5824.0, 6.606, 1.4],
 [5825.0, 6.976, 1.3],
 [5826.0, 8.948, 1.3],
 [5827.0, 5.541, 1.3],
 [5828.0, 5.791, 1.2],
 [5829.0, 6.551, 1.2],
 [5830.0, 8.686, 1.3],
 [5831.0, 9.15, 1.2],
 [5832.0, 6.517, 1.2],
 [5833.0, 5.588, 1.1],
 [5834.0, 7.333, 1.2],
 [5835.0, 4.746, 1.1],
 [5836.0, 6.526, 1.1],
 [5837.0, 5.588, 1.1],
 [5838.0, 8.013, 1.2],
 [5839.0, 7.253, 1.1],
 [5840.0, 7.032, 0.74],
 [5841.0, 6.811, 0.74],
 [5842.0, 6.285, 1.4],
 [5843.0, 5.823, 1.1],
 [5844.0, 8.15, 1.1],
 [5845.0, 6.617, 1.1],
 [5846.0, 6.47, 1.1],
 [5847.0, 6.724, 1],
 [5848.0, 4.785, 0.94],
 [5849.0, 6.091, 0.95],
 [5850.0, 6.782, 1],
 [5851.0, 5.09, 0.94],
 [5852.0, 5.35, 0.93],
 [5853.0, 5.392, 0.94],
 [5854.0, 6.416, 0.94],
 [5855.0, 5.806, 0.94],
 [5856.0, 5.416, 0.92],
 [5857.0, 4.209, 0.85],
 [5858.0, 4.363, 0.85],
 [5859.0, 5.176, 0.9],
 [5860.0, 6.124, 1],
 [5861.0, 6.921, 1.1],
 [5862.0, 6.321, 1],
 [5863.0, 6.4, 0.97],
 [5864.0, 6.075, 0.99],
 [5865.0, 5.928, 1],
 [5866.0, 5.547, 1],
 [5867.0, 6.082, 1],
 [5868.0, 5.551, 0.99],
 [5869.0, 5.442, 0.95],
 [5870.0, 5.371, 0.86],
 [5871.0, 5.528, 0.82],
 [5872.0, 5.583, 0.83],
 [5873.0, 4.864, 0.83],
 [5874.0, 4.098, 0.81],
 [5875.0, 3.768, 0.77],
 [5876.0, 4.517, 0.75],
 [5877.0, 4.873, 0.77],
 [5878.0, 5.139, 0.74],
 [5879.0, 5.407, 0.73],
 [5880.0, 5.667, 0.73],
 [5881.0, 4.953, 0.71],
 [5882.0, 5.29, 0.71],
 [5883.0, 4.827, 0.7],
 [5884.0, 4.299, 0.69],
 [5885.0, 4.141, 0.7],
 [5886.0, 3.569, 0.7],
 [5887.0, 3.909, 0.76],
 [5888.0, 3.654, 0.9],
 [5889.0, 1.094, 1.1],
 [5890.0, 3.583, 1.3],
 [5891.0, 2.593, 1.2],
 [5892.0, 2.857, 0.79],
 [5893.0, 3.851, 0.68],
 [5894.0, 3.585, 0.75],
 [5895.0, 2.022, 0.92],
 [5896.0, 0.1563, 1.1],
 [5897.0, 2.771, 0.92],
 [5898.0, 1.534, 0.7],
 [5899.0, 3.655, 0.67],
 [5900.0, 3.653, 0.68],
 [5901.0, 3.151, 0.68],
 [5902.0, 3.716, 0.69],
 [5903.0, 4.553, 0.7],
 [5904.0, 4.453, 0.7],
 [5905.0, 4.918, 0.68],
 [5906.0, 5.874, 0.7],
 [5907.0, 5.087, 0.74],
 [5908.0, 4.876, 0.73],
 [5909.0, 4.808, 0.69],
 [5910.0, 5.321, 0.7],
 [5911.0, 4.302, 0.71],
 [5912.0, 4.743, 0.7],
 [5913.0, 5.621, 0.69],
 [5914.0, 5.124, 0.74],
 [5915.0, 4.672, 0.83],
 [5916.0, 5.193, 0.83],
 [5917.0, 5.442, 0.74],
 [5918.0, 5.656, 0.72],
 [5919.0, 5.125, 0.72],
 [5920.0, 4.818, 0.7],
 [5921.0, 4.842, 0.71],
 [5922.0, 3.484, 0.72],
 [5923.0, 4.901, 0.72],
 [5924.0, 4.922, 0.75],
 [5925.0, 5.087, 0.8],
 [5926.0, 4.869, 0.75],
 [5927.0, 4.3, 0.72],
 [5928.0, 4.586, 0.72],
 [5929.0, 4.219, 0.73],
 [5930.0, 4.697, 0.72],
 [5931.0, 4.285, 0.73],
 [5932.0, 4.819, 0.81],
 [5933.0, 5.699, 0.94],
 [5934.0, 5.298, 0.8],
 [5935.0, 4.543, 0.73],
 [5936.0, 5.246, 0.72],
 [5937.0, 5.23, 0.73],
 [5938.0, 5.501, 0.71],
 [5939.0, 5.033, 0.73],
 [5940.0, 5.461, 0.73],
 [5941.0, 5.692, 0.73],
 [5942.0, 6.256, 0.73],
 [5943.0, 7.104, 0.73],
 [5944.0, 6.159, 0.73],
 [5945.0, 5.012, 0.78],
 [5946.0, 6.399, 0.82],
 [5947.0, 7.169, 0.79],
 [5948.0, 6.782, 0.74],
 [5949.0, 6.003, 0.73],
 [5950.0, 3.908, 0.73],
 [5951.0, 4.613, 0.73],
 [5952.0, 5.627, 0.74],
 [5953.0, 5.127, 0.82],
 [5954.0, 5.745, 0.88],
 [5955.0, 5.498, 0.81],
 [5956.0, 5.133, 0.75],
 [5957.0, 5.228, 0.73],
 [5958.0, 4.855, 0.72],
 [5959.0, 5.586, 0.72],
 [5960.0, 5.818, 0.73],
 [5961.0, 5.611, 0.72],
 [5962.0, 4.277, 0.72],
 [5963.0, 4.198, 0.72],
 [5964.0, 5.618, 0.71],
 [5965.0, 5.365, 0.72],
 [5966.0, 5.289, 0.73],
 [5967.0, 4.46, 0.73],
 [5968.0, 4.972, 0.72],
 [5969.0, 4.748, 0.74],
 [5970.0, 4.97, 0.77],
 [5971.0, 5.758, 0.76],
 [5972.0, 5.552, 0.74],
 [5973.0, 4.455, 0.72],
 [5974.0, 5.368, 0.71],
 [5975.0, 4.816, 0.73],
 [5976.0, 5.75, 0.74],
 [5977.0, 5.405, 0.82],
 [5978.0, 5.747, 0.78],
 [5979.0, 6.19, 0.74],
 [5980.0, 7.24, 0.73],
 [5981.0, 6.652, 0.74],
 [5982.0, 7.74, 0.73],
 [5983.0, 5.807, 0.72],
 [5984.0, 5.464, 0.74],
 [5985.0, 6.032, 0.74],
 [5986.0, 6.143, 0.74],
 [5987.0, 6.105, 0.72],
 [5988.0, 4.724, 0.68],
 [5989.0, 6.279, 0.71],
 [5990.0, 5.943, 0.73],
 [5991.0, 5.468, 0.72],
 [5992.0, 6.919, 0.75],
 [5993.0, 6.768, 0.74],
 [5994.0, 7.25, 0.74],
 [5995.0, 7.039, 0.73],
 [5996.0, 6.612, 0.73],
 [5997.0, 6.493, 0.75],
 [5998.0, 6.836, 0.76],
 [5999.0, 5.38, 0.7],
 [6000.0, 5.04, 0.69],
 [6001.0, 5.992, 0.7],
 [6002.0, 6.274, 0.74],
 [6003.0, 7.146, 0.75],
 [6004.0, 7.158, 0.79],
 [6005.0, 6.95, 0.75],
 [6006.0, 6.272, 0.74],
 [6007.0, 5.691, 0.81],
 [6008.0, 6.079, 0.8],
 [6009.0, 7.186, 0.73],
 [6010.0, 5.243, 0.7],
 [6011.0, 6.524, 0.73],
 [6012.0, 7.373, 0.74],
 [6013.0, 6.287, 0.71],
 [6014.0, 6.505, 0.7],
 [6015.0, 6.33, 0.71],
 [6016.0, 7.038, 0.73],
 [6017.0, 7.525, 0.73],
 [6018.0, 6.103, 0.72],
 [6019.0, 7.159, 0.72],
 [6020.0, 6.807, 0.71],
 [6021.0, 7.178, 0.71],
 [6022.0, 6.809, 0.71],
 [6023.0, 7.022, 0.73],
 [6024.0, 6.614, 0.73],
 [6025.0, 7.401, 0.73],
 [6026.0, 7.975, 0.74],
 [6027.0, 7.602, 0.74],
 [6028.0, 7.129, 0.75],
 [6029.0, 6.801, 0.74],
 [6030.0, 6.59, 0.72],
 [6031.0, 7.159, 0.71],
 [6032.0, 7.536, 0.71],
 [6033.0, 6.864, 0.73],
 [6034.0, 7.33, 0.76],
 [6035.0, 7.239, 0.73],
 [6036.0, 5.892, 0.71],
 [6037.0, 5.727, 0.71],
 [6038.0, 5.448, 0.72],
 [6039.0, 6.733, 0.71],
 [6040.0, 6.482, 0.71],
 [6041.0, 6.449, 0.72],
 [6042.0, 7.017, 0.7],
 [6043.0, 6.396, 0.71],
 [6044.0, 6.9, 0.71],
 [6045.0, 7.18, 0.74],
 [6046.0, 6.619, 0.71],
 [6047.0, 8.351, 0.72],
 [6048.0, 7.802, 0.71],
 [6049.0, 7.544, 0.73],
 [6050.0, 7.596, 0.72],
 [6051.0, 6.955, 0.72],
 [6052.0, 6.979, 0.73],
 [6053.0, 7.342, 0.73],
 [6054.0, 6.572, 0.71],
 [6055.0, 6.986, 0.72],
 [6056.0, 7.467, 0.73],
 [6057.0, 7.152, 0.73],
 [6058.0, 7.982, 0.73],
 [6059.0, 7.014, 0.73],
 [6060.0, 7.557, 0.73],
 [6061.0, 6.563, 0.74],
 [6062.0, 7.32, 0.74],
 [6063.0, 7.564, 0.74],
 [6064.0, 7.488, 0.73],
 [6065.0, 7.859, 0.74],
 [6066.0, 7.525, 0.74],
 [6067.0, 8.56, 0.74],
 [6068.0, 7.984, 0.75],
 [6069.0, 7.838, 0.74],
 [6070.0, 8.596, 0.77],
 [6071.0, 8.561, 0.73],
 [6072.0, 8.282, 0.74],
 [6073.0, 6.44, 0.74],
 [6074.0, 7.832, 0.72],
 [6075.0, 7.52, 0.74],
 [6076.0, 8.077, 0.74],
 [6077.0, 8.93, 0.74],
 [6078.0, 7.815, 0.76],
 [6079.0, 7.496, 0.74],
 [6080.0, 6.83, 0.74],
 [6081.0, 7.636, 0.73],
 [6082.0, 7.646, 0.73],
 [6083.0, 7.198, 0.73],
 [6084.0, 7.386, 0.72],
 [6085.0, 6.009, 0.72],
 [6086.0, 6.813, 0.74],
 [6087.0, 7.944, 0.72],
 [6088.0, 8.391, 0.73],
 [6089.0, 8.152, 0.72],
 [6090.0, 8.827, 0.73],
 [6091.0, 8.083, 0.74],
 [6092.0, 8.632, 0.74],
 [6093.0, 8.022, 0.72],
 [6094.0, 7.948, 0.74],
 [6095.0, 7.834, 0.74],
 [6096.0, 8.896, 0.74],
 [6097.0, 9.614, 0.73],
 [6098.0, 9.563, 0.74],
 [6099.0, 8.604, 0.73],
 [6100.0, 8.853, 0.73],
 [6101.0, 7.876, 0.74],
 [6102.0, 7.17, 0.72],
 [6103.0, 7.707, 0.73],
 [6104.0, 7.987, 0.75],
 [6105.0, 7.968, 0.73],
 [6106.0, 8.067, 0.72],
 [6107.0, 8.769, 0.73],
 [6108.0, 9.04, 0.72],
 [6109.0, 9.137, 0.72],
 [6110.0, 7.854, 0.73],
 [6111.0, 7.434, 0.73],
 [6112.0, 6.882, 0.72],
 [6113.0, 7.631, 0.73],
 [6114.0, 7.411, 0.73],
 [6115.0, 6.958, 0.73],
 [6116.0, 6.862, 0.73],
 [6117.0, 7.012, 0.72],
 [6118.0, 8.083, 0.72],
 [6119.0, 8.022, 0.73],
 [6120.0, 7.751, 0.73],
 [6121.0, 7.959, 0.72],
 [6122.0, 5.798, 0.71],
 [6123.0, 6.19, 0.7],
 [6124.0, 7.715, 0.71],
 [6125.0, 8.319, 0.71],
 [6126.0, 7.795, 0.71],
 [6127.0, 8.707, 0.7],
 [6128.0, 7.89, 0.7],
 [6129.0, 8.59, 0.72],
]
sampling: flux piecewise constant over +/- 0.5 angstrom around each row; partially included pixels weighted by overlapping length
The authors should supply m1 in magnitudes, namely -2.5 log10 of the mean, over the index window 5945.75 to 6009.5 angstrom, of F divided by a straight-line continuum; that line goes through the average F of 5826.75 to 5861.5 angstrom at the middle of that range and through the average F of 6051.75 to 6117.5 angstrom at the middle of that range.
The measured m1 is 0.22 mag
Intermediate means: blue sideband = 6.27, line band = 5.82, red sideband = 7.79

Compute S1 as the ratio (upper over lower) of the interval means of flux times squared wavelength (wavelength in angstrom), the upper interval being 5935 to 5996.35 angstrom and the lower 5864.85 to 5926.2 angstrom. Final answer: 1.3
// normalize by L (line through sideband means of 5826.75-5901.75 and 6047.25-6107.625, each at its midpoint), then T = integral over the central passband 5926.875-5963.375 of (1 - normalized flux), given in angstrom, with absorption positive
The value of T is 5.04 angstrom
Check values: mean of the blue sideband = 5.2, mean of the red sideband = 7.8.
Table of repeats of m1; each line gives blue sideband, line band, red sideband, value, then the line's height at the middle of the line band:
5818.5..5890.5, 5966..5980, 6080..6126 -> 0.26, 6.76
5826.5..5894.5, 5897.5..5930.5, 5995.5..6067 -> 0.27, 5.93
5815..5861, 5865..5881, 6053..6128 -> 0.25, 6.51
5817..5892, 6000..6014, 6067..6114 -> 0.12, 7.19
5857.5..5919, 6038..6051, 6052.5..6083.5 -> 0.03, 7.2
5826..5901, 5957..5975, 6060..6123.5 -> 0.24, 6.4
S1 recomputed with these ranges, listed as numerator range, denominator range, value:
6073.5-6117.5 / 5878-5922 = 2.02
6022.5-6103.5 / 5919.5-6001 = 1.41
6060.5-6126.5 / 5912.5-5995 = 1.51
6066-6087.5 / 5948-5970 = 1.55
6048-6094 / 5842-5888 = 1.51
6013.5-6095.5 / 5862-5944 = 1.66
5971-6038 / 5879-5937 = 1.54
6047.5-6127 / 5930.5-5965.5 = 1.50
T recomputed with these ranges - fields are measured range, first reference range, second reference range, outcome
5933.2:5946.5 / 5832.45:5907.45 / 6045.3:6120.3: 0.7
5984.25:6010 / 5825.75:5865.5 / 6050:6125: 3.3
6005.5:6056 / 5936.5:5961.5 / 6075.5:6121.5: 0.2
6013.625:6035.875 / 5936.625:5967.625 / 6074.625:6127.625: -1.3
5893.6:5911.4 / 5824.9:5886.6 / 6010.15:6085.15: 6.9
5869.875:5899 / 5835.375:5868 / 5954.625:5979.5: 9.8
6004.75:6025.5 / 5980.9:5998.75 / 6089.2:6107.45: 0.4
